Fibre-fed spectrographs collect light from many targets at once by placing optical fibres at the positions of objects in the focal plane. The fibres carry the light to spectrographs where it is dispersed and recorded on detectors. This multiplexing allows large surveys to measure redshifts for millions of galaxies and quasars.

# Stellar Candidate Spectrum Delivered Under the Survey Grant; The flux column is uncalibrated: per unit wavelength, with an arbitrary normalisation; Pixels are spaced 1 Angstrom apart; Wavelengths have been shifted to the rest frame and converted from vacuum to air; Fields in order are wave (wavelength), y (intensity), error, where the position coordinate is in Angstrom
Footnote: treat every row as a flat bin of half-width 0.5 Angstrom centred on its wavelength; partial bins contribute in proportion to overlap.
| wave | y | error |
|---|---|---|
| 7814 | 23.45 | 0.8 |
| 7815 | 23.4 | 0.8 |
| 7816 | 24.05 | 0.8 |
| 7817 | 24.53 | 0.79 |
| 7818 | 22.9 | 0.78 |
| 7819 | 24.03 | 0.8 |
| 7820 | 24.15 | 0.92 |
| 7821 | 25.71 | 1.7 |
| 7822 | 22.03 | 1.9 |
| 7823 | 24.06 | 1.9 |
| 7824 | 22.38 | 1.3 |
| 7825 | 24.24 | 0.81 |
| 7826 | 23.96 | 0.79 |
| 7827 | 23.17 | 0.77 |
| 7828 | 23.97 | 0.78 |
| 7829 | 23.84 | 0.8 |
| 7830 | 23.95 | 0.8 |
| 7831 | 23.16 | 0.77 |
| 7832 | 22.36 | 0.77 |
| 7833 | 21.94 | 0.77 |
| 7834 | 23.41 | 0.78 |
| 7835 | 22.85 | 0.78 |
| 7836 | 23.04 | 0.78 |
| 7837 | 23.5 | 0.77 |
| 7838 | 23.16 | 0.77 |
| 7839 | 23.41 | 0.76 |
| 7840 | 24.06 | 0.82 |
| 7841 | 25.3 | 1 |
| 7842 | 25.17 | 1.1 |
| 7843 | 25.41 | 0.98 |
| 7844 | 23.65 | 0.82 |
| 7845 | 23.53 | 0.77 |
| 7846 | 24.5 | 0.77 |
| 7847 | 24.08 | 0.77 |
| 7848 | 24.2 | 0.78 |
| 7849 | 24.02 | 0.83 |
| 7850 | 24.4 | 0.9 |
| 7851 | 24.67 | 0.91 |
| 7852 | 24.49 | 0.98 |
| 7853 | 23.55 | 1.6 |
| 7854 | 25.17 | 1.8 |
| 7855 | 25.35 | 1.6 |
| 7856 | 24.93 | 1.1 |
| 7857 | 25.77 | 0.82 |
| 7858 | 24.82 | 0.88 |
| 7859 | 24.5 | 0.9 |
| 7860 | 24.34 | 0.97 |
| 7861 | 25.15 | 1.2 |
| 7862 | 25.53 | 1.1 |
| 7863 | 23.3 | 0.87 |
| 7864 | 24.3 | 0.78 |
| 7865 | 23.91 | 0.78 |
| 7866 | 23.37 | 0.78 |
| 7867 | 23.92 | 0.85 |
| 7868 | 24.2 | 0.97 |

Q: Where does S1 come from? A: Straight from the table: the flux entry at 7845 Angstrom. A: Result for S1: 23.53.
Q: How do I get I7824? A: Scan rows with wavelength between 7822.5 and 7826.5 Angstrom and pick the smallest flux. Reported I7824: 22.38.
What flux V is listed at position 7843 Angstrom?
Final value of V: 25.41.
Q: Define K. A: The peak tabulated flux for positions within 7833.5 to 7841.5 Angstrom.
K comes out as 25.3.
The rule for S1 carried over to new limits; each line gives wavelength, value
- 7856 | 24.93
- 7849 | 24.02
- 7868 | 24.2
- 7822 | 22.03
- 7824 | 22.38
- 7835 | 22.85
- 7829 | 23.84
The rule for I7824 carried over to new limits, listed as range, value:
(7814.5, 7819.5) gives 22.9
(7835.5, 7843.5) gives 23.04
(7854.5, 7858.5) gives 24.82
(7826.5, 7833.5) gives 21.94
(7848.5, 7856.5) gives 23.55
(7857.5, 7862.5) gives 24.34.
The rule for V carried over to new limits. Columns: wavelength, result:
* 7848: 24.2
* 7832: 22.36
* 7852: 24.49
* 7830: 23.95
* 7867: 23.92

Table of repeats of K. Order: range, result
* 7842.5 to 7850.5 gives 25.41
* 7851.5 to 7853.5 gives 24.49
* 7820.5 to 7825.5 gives 25.71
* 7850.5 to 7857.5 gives 25.77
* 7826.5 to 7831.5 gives 23.97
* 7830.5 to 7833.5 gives 23.16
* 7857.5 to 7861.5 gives 25.15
